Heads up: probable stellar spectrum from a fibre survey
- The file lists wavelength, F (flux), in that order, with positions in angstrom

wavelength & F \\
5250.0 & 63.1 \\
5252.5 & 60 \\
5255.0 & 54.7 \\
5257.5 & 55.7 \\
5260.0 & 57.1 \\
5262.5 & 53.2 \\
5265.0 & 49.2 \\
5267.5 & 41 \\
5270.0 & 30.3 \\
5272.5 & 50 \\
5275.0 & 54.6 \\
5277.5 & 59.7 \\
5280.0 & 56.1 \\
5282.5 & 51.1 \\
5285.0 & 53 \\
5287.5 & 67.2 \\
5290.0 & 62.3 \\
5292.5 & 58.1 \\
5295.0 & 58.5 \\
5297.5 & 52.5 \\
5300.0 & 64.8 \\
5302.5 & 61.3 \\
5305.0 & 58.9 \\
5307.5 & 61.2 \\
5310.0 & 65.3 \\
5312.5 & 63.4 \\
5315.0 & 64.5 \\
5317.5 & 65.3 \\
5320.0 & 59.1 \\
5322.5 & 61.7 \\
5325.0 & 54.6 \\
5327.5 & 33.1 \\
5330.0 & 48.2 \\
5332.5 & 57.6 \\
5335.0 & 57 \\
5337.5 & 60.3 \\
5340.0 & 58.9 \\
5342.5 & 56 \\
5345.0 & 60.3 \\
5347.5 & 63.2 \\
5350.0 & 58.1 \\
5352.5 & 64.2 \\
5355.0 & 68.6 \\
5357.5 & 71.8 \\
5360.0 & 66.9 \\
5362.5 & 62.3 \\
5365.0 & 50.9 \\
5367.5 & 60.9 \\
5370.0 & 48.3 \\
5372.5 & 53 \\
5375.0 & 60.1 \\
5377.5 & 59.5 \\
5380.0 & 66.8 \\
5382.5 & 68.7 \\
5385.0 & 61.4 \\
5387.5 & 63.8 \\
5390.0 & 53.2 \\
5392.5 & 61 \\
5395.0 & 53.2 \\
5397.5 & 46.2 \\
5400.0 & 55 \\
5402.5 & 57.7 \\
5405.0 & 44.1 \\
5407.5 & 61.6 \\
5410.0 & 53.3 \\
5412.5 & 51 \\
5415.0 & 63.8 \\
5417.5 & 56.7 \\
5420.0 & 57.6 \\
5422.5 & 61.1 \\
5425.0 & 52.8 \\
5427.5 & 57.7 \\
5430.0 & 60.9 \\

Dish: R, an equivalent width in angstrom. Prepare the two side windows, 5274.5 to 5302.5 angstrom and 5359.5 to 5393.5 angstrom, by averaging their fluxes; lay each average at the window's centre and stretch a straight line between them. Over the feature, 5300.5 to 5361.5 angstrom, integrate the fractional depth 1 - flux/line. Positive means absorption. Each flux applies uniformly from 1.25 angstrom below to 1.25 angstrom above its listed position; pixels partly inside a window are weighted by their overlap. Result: -1.2 angstrom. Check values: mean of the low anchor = 58.2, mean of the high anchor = 59.6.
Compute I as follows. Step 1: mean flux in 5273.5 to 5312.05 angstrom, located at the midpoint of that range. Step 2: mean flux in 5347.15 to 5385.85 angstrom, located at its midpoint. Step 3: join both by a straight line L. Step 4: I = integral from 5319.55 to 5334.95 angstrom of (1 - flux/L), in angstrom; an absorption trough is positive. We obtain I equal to 1.99 angstrom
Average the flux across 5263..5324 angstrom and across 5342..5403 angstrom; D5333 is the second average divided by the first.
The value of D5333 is 1.0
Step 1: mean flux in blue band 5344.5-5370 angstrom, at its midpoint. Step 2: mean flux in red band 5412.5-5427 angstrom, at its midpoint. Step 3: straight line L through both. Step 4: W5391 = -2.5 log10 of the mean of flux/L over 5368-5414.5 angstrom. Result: 0.06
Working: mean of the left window 62.1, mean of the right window 57.7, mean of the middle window 56.7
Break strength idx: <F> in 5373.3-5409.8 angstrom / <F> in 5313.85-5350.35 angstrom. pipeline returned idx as 1.01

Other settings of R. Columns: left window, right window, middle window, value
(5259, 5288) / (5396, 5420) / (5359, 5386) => -3.1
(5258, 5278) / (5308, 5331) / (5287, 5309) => -2.6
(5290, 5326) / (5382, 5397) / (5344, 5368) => -1.2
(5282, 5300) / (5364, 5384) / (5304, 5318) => -1.1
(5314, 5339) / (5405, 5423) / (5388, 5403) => 0.5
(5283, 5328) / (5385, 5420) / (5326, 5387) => -1.7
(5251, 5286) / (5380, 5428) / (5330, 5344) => -0.7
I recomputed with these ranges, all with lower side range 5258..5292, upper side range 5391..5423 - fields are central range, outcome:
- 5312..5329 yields -1.0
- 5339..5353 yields -1.5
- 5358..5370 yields -1.1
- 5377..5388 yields -1.9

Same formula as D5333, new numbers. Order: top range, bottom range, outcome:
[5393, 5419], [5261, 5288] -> 1.07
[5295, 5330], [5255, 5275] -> 1.20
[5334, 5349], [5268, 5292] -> 1.11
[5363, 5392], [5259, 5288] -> 1.15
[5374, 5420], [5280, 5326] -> 0.96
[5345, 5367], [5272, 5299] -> 1.11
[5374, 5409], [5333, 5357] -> 0.95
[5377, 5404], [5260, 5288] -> 1.14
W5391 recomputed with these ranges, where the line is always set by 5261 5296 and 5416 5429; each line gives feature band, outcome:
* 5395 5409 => 0.076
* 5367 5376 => 0.017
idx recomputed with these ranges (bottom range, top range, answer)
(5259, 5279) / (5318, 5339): 1.10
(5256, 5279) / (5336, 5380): 1.20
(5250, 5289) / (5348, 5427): 1.10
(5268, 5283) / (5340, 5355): 1.22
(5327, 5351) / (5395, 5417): 0.97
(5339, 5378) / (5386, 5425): 0.93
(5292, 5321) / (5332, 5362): 1.01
